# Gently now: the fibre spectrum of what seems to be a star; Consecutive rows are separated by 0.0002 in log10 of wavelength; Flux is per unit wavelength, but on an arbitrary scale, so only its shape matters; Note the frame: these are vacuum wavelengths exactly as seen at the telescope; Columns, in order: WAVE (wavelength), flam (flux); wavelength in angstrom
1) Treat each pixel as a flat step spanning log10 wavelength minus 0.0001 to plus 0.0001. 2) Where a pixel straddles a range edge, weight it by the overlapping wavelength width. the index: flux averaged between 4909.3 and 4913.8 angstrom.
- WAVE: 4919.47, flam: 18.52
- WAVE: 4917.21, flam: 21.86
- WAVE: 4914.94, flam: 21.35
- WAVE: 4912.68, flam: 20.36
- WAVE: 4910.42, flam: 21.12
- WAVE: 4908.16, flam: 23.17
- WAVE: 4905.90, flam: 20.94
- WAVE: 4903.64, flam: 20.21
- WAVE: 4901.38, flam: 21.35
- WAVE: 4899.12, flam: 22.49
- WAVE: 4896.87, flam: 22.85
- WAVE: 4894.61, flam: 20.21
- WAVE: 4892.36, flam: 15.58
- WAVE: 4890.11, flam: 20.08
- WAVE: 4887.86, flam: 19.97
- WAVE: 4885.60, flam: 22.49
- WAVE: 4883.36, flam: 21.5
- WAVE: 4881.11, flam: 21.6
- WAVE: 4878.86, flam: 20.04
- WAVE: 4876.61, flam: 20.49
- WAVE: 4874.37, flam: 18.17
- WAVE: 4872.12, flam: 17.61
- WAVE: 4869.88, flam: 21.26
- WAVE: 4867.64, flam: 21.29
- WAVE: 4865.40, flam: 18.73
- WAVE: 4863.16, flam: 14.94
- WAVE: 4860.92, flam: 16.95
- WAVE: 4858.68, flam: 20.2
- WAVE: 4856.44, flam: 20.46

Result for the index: 20.7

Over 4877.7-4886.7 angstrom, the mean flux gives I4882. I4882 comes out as 21.4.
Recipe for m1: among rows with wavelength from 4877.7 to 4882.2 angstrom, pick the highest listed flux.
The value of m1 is 21.6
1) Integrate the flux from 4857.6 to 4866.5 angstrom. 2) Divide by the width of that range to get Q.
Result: 17.7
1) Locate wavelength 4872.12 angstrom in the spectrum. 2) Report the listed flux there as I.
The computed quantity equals 17.61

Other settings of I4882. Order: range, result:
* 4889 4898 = 19.7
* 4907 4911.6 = 22.1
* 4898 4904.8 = 21.3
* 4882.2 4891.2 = 21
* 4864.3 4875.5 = 19.4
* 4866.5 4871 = 21.3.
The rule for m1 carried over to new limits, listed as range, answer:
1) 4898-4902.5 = 22.49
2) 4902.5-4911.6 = 23.17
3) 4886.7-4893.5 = 20.08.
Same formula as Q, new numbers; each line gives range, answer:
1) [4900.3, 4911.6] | 21.4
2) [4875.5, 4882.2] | 20.7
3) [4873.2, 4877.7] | 19.3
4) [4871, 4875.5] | 17.9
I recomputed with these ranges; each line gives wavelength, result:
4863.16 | 14.94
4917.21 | 21.86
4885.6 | 22.49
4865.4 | 18.73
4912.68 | 20.36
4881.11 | 21.6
